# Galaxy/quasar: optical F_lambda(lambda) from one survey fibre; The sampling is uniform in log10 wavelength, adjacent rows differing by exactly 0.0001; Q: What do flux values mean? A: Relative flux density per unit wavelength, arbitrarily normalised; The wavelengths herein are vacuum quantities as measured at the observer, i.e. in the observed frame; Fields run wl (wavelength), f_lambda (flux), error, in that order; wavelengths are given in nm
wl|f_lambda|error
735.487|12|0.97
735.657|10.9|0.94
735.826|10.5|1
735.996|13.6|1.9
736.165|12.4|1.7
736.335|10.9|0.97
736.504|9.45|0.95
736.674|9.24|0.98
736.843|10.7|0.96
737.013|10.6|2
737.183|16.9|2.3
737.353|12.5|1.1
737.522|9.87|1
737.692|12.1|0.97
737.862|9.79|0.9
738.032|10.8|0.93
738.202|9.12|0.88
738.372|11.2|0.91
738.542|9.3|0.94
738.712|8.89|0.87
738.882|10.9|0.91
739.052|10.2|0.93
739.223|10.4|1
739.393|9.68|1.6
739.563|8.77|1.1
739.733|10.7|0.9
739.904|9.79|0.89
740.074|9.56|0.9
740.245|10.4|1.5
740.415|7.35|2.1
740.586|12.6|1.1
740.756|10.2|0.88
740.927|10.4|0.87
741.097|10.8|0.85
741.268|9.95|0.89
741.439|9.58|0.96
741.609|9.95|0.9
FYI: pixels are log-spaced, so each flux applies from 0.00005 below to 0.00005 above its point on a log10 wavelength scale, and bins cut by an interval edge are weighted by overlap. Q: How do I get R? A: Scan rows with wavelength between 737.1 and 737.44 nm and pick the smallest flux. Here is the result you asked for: 12.5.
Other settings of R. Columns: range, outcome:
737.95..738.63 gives 9.12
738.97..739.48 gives 9.68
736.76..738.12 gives 9.79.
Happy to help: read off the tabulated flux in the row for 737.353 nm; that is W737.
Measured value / 12.5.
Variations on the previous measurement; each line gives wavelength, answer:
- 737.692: 12.1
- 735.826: 10.5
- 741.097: 10.8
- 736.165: 12.4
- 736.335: 10.9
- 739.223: 10.4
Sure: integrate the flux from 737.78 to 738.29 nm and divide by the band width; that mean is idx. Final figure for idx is 9.91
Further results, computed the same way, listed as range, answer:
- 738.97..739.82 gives 9.94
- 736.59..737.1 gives 10.2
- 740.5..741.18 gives 11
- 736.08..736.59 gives 10.9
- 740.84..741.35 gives 10.4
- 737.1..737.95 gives 12.2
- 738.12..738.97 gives 9.89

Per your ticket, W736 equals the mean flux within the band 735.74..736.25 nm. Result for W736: 12.2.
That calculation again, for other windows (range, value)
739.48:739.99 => 9.76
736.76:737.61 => 12.1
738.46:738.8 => 9.11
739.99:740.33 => 9.97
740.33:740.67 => 9.96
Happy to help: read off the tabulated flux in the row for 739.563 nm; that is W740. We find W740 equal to 8.77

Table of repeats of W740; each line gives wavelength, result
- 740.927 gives 10.4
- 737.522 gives 9.87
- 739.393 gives 9.68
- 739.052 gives 10.2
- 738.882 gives 10.9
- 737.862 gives 9.79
